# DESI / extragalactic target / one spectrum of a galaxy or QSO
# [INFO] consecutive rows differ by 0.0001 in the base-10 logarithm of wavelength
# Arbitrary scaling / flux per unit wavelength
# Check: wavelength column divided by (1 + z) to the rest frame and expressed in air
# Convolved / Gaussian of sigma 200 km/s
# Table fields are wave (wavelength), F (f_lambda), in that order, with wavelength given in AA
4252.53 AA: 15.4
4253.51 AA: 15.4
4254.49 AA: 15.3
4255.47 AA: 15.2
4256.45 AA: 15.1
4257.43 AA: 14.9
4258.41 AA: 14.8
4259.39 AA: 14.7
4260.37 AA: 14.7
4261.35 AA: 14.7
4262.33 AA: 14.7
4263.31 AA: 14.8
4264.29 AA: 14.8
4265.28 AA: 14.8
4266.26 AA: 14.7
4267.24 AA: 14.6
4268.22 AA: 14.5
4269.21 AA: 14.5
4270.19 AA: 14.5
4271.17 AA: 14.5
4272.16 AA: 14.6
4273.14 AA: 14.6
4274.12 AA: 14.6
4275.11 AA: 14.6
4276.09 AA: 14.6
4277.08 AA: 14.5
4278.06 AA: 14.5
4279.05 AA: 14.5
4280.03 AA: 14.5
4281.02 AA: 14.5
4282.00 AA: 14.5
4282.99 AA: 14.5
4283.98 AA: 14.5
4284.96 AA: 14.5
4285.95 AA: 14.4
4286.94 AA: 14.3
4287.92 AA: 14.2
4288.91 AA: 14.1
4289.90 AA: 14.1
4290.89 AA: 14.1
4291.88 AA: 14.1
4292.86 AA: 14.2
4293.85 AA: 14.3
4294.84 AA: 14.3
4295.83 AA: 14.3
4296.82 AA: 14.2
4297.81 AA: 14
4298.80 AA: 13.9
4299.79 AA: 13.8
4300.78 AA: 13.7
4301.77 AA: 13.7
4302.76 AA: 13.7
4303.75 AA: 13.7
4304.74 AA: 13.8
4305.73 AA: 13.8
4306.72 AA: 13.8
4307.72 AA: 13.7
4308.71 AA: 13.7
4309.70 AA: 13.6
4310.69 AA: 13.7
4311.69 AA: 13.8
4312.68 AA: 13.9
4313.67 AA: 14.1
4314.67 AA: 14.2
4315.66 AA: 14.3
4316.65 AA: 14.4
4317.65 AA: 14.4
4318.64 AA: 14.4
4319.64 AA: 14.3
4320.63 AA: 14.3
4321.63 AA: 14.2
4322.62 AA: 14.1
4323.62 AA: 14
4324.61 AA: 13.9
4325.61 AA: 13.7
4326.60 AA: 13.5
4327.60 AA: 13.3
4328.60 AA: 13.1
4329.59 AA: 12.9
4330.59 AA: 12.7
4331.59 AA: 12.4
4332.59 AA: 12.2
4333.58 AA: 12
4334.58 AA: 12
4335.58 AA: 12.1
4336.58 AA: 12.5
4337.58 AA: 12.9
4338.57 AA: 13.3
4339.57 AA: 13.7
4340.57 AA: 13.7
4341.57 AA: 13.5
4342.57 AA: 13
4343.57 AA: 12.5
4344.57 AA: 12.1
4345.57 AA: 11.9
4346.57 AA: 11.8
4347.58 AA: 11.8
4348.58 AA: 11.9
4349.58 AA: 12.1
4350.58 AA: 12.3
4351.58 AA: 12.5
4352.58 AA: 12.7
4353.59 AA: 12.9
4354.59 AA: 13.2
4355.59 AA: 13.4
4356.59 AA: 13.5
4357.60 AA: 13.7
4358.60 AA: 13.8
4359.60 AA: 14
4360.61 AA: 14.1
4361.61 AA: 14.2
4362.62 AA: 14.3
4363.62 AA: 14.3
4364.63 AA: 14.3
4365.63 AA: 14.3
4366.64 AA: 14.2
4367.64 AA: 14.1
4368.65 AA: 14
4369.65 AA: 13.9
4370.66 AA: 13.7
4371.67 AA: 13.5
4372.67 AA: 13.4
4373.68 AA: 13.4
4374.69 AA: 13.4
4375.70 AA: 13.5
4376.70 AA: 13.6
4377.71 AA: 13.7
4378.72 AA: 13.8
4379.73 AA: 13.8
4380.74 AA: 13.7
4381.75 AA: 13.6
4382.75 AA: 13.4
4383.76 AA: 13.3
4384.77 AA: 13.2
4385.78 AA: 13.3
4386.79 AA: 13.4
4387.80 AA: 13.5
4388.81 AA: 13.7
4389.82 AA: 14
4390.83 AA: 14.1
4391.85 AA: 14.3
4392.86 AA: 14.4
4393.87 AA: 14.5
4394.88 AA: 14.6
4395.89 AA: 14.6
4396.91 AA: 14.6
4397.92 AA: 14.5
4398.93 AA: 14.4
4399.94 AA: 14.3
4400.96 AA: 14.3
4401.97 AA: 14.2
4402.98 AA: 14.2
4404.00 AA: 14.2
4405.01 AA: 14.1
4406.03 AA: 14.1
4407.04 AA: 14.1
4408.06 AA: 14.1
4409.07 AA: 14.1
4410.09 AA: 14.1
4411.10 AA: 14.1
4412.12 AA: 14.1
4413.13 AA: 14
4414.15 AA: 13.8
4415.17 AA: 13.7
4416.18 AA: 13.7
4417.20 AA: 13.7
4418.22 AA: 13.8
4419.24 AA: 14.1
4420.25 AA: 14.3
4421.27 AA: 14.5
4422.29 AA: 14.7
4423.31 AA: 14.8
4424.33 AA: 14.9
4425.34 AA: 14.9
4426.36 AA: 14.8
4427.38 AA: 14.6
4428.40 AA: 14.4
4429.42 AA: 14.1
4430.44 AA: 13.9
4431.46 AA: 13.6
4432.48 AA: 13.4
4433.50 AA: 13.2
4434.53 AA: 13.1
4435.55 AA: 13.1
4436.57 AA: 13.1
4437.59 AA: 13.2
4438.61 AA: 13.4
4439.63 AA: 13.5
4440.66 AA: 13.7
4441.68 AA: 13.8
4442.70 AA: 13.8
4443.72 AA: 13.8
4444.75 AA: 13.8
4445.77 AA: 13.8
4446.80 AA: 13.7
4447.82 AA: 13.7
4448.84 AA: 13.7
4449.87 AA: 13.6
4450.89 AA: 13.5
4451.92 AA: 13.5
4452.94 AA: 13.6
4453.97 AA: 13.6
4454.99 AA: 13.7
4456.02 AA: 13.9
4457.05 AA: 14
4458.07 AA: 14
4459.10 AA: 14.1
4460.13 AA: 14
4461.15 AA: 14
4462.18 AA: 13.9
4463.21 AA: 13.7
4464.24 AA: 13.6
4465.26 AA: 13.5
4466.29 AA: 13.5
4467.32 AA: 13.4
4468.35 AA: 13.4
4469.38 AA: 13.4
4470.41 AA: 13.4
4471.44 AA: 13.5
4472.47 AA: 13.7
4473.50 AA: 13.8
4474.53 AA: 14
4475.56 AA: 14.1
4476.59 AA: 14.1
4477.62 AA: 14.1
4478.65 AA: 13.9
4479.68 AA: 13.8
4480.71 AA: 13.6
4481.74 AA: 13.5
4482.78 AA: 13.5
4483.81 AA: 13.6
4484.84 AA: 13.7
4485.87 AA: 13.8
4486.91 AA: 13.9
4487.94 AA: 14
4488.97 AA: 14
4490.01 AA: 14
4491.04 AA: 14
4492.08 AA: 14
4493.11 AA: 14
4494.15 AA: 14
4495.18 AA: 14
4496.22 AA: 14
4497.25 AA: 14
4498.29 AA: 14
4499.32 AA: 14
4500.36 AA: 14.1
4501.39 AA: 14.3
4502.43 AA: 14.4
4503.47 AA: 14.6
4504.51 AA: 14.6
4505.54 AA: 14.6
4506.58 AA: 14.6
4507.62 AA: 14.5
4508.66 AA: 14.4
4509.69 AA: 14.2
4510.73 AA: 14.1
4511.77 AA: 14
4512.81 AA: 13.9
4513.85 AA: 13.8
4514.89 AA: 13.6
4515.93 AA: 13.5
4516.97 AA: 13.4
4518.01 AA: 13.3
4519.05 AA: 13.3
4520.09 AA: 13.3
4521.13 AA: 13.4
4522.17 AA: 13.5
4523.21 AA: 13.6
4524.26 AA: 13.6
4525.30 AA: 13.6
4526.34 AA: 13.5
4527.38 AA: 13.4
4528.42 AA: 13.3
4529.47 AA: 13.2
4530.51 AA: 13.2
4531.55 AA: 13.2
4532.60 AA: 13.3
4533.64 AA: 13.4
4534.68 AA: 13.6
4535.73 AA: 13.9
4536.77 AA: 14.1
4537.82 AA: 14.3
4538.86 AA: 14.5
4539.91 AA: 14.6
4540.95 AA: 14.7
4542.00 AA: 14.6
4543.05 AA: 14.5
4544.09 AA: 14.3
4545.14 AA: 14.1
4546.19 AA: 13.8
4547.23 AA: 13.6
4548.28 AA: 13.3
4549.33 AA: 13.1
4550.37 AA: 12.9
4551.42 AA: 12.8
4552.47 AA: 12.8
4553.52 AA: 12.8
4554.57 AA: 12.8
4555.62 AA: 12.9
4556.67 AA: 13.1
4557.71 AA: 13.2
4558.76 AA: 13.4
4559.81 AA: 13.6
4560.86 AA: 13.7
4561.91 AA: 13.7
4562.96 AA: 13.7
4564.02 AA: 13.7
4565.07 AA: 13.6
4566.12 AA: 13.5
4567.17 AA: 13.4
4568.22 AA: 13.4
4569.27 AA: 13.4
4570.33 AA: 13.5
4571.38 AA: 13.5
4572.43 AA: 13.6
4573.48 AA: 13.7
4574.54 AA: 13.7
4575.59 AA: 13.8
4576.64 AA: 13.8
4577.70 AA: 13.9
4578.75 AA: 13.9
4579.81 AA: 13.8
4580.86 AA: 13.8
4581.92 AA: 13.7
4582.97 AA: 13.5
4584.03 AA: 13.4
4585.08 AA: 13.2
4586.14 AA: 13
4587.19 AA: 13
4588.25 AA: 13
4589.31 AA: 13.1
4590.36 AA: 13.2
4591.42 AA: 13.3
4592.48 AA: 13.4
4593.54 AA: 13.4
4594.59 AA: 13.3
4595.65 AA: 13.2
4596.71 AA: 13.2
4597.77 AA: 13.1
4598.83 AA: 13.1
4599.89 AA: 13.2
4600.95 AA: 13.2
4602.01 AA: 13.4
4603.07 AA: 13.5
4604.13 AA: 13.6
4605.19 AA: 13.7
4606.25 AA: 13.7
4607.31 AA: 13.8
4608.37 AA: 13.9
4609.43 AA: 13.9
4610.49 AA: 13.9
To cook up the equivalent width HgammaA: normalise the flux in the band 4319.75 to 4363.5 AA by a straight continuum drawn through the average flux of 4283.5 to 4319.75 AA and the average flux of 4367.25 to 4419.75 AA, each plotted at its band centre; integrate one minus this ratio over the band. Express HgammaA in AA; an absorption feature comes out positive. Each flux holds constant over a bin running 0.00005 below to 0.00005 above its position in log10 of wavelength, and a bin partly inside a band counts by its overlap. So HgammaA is 2.8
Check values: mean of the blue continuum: 14.1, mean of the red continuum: 13.9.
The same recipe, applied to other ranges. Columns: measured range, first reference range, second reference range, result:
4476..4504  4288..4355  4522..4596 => -1.0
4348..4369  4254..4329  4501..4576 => 0.9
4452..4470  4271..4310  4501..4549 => 0.3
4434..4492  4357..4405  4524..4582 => 0.3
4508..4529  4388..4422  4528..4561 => 0.1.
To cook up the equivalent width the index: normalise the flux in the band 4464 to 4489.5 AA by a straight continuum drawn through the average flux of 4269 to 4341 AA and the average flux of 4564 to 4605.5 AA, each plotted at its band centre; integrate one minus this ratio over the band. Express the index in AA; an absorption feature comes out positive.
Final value -0.2 AA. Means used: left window 13.9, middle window 13.7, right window 13.4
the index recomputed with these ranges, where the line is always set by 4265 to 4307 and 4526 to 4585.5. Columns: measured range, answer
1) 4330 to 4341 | 1.15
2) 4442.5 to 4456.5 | 0.18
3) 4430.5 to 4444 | 0.44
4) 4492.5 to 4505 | -0.39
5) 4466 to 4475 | 0.16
